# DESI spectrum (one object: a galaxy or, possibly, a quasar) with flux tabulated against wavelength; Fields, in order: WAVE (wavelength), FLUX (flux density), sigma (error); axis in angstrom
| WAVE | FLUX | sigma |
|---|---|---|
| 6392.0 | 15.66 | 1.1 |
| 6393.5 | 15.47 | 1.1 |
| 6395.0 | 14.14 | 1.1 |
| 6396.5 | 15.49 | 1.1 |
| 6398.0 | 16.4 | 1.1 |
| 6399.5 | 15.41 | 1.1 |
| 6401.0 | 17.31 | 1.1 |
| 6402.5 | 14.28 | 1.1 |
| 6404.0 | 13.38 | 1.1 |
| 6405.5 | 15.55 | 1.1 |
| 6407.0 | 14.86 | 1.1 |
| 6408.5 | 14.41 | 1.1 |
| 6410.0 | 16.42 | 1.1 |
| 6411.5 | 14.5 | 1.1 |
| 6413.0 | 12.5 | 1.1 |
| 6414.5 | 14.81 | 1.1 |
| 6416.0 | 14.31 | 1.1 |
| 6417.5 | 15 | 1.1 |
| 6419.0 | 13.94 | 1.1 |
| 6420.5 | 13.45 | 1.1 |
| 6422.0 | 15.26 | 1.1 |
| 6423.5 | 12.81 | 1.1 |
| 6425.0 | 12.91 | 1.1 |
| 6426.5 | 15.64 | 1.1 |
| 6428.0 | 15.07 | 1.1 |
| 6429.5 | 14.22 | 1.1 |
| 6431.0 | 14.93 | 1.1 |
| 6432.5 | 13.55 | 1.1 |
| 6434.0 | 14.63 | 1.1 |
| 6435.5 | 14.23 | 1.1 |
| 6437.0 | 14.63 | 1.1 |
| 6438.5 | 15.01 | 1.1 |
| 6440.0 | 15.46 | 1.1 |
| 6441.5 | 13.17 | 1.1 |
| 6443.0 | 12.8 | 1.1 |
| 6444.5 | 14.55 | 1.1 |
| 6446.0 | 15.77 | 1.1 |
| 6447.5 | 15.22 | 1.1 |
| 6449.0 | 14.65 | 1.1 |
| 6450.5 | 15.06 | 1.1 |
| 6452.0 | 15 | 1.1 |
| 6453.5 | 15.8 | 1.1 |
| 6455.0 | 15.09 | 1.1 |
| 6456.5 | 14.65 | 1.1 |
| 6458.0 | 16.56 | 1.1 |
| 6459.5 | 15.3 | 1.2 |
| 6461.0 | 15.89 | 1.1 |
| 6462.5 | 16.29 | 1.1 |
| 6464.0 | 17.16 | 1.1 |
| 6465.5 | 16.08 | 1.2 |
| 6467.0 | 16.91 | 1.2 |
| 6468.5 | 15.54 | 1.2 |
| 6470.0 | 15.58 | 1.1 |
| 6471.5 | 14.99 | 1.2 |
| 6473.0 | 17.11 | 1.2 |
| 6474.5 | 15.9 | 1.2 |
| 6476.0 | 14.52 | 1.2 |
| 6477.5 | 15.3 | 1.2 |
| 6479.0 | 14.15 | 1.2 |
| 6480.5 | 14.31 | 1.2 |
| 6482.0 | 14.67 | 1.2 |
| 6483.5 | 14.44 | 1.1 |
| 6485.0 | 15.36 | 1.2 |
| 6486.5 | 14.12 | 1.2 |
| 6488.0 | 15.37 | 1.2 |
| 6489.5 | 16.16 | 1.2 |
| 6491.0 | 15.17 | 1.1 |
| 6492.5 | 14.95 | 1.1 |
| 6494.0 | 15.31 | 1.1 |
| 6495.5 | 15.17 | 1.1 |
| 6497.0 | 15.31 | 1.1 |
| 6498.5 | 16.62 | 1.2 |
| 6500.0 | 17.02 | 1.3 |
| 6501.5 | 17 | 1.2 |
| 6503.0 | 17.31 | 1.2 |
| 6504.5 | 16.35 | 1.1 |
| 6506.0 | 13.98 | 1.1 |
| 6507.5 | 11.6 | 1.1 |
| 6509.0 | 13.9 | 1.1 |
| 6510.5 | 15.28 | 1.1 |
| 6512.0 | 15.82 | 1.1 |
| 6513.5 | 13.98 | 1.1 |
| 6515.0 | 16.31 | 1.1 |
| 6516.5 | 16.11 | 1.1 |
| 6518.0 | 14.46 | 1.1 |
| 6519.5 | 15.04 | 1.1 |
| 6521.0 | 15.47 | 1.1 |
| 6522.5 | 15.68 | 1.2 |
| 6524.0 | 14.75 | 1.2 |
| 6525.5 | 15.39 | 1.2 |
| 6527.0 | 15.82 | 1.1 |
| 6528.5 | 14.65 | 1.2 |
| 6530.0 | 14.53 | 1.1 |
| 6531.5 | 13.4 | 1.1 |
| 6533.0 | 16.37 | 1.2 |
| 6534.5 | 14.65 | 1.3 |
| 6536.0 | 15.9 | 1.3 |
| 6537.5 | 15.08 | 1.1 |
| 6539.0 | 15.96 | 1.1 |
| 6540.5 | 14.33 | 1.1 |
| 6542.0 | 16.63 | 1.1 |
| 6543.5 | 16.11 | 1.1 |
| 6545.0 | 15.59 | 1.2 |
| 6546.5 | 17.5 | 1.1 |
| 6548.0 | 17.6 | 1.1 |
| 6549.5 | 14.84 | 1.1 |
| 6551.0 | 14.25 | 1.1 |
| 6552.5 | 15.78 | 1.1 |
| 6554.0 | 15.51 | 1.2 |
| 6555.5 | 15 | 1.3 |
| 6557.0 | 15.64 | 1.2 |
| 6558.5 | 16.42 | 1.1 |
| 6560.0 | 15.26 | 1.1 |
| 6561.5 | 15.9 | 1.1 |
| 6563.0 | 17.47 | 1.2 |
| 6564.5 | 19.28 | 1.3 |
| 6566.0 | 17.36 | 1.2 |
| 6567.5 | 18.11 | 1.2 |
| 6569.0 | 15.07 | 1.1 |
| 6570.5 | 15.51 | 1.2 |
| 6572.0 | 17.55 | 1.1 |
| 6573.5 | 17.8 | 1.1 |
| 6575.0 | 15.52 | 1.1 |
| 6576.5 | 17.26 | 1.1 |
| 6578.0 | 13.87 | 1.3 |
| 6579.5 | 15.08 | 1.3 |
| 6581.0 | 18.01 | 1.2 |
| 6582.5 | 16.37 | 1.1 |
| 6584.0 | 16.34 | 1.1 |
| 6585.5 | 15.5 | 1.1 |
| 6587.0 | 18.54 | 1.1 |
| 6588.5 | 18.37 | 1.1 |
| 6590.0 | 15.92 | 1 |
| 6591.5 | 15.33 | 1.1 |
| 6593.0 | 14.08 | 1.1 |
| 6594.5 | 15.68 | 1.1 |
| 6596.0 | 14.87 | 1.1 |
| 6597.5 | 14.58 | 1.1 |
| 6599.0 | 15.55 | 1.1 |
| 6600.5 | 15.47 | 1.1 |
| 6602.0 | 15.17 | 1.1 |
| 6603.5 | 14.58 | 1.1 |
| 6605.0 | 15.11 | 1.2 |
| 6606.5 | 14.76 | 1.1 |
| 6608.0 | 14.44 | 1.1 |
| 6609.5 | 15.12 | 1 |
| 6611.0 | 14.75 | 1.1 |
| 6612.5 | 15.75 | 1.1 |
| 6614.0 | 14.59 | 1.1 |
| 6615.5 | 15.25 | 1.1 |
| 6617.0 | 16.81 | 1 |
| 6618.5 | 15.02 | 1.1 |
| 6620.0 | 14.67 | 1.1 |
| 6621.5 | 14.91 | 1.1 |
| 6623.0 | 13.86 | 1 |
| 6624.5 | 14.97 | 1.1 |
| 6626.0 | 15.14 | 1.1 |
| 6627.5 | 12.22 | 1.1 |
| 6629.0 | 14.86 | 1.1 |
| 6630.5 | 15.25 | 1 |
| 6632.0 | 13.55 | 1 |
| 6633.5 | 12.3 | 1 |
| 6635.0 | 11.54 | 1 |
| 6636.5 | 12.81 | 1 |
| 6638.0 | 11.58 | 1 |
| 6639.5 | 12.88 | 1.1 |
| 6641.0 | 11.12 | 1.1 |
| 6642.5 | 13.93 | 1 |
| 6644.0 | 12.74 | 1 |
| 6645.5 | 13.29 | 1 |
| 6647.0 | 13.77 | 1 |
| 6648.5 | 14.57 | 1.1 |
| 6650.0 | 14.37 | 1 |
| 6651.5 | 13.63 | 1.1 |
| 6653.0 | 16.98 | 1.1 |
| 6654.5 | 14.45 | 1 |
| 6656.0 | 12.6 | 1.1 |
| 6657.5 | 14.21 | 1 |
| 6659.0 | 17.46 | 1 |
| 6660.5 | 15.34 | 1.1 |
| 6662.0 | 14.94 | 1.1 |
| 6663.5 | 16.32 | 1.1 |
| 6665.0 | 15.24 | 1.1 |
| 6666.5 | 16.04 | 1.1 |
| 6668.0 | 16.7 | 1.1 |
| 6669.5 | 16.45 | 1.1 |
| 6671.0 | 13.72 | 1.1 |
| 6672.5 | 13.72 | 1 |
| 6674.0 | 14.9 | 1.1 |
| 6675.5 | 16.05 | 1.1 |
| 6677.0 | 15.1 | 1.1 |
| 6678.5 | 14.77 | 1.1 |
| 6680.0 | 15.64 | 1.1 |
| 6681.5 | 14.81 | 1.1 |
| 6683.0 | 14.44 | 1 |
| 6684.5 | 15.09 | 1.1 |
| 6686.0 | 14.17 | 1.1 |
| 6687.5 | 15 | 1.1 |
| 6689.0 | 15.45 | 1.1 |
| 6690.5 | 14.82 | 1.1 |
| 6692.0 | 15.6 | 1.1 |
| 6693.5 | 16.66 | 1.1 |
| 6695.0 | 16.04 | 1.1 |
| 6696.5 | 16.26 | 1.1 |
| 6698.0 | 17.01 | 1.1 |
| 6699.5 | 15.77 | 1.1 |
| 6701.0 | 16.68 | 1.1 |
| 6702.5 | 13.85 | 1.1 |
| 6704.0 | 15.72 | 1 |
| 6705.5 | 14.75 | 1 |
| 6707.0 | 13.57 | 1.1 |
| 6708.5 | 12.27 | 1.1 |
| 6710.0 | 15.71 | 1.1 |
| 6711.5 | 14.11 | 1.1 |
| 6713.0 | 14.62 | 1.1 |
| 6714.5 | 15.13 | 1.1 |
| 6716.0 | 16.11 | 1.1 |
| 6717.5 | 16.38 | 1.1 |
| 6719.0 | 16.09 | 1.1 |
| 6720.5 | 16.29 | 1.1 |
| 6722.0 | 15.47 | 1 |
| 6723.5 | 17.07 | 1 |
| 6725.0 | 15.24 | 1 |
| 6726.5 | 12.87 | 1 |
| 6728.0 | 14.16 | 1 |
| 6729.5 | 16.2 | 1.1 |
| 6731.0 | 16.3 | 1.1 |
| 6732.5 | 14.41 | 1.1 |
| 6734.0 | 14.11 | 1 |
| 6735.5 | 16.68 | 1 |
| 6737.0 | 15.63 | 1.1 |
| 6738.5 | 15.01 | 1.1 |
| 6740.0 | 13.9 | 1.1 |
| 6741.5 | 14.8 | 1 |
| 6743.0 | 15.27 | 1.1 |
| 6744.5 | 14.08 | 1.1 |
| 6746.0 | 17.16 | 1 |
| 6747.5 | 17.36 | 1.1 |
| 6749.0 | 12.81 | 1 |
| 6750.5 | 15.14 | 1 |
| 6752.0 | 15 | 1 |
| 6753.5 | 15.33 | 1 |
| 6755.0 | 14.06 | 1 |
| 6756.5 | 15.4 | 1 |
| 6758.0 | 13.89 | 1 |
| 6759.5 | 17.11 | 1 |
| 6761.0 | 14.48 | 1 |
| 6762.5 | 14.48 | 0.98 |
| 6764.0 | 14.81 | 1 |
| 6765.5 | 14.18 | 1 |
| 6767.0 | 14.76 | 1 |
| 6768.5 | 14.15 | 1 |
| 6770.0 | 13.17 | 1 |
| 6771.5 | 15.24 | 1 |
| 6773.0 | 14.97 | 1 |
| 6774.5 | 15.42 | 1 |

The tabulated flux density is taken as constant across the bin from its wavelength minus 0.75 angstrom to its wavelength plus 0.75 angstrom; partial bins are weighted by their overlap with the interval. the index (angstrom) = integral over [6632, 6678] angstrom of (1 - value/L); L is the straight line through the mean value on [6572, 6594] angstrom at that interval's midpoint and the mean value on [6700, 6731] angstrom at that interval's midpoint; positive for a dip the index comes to 4.1 angstrom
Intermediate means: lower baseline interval 16.3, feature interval 14.3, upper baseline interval 15.1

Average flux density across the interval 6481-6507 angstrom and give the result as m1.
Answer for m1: 15.5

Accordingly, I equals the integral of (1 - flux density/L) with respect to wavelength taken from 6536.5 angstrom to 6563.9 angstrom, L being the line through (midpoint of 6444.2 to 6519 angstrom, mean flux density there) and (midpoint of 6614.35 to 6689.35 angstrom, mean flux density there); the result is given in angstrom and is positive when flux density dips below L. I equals -1.5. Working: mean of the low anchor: 15.4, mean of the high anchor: 14.5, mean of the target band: 15.8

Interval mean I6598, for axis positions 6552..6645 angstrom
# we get 15.2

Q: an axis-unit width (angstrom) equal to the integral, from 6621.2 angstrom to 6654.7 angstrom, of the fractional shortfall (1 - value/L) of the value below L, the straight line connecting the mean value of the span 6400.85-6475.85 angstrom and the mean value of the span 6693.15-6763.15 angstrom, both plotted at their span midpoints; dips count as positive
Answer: 3.3 angstrom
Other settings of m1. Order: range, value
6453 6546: 15.4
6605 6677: 14.5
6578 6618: 15.6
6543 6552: 16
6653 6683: 15.2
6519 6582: 15.9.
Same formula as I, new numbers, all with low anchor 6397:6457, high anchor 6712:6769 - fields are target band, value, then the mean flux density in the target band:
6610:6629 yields 0.2 angstrom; 14.8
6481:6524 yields -1.4 angstrom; 15.3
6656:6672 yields -0.5 angstrom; 15.5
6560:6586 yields -2.9 angstrom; 16.6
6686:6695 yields -0.2 angstrom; 15.4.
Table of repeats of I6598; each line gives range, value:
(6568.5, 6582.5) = 16.2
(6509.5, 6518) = 15.4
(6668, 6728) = 15.2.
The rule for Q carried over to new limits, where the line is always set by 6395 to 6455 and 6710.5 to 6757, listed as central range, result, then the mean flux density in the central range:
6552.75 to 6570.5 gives -1.75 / 16.4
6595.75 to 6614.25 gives 0.01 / 15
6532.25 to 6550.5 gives -1.19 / 15.9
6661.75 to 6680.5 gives -0.30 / 15.4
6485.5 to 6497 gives -0.31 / 15.2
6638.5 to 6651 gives 1.47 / 13.3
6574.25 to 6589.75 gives -1.56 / 16.5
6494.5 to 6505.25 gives -1.13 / 16.4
